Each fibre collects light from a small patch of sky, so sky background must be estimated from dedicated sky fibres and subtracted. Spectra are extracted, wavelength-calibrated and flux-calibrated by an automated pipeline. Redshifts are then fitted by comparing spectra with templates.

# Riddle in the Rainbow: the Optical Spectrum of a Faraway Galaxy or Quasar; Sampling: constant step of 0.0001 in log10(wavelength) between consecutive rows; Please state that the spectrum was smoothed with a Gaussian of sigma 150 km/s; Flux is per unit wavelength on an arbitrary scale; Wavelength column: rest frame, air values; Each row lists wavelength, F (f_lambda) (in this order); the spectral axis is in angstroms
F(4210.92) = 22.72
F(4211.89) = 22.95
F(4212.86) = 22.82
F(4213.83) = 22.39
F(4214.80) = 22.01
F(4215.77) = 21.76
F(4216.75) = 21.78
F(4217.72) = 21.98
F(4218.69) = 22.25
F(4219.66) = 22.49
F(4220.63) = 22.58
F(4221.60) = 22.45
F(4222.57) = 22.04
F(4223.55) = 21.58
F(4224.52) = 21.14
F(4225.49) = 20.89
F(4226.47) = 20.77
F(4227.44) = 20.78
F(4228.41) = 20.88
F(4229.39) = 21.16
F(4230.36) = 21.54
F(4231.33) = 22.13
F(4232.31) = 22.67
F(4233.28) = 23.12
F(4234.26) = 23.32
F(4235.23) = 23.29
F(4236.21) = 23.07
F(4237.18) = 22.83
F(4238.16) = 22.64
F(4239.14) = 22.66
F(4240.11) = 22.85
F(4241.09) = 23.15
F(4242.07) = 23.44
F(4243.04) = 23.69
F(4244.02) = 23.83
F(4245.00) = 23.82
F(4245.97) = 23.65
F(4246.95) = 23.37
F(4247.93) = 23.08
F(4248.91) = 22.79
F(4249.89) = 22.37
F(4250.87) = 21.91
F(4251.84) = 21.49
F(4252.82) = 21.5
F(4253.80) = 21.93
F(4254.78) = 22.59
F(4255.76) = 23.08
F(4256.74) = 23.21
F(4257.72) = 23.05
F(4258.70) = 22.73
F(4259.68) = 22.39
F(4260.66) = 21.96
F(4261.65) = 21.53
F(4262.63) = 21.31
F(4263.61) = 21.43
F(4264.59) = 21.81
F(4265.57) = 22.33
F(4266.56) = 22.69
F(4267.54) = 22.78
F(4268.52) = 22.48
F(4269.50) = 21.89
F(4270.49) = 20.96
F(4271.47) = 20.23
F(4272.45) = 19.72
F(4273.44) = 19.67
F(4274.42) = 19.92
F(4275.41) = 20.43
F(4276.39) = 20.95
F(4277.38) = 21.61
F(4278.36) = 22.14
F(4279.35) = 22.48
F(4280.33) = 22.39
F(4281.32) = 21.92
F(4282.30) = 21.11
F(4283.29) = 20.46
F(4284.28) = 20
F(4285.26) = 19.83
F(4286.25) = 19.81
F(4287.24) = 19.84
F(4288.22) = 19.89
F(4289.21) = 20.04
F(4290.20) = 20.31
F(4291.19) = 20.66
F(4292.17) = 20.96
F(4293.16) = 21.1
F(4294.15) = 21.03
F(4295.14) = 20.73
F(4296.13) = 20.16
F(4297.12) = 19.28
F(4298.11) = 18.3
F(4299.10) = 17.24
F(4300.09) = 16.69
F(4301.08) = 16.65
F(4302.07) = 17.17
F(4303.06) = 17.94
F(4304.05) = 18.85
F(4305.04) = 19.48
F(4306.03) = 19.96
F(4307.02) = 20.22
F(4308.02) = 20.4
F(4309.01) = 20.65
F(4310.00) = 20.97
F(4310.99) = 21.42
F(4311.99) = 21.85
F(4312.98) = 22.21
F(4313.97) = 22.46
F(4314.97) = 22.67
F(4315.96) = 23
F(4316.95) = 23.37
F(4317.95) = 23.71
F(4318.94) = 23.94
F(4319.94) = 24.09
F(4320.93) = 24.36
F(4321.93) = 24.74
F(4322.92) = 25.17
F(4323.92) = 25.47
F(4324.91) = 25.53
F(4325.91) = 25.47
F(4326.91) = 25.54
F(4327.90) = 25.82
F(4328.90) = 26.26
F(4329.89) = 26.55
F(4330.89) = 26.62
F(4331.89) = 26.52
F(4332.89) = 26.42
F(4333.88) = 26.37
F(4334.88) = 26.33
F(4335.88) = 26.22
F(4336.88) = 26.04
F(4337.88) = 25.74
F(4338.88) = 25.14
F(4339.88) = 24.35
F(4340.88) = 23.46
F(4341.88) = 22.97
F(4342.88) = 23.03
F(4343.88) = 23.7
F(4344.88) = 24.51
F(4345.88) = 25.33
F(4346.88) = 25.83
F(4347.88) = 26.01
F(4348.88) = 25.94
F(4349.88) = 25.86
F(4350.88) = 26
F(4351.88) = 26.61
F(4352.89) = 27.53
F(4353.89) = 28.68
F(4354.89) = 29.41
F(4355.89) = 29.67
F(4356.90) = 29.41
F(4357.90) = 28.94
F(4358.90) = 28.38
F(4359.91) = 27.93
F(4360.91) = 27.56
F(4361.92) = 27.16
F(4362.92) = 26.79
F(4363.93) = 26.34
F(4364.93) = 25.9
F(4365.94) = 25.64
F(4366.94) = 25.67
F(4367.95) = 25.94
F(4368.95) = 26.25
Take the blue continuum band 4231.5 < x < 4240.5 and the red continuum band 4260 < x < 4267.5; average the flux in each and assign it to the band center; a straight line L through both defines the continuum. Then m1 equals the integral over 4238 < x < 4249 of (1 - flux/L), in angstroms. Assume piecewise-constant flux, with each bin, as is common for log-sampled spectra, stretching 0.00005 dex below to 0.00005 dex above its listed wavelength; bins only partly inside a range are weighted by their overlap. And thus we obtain -0.31 angstroms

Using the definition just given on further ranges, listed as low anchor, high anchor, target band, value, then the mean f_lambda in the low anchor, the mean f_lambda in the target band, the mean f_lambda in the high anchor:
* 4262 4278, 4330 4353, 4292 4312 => 3.2 angstroms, 21.3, 19.5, 25.5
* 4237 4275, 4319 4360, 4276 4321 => 6.4 angstroms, 22.3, 20.7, 26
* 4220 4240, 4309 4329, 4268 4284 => 1.3 angstroms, 22.1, 21.1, 23.8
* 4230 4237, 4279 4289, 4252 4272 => -0.4 angstroms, 22.8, 22.1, 20.7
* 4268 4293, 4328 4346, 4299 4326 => 2.0 angstroms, 20.8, 21.6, 25.3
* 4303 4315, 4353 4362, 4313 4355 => -0.9 angstroms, 20.7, 25.2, 28.6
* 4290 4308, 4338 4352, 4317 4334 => -2.2 angstroms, 19.3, 25.4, 24.9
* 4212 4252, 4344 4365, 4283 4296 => 2.3 angstroms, 22.4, 20.4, 27.1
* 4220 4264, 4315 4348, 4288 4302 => 2.6 angstroms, 22.4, 19.4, 25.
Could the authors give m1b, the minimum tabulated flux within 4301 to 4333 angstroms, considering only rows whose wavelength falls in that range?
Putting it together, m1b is 16.65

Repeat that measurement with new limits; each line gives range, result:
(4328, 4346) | 22.97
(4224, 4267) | 20.77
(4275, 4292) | 19.81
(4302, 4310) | 17.17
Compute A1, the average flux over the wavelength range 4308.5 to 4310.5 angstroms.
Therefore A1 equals 20.9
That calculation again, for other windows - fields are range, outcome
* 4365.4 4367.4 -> 25.7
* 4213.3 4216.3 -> 22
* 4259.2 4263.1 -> 21.8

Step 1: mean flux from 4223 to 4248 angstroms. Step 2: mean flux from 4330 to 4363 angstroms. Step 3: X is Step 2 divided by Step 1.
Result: 1.2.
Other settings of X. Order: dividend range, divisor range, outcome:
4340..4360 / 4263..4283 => 1.23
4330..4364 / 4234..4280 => 1.19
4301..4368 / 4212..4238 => 1.12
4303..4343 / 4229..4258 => 1.04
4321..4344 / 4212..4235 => 1.15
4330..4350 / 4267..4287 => 1.20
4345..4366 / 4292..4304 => 1.44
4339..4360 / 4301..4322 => 1.23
